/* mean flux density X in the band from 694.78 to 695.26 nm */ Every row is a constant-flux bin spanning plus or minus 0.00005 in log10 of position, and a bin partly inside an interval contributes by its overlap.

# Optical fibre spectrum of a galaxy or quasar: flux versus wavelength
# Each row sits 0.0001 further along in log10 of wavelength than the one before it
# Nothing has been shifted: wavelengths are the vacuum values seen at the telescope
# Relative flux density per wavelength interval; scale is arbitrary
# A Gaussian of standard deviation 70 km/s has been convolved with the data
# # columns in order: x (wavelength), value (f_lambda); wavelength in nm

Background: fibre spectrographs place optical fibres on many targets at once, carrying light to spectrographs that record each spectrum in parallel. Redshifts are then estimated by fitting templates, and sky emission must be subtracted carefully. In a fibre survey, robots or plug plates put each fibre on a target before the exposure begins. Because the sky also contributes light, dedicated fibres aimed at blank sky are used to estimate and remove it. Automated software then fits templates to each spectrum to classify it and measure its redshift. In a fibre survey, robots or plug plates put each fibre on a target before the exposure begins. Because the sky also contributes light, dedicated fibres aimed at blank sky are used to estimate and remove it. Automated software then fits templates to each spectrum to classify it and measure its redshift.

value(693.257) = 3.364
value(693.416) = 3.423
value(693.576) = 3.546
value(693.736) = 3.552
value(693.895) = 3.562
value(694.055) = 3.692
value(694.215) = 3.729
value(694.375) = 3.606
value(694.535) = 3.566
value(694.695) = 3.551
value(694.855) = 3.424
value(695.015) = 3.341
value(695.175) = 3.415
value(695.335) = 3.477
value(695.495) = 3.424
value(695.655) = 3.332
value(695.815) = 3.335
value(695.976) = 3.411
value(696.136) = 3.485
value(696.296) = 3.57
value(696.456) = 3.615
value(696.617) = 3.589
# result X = 3.39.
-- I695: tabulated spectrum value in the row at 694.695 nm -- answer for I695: 3.551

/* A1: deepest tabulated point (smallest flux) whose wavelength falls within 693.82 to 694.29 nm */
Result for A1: 3.562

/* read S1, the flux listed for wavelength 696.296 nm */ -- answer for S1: 3.57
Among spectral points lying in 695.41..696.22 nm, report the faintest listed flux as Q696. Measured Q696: 3.332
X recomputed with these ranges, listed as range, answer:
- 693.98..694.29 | 3.71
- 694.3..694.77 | 3.57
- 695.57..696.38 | 3.43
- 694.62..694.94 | 3.48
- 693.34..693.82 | 3.51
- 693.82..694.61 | 3.63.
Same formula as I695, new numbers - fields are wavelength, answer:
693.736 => 3.552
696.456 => 3.615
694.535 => 3.566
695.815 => 3.335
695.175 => 3.415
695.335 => 3.477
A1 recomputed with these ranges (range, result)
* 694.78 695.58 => 3.341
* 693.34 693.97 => 3.423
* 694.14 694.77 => 3.551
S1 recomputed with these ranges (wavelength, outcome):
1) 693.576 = 3.546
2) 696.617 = 3.589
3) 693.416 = 3.423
